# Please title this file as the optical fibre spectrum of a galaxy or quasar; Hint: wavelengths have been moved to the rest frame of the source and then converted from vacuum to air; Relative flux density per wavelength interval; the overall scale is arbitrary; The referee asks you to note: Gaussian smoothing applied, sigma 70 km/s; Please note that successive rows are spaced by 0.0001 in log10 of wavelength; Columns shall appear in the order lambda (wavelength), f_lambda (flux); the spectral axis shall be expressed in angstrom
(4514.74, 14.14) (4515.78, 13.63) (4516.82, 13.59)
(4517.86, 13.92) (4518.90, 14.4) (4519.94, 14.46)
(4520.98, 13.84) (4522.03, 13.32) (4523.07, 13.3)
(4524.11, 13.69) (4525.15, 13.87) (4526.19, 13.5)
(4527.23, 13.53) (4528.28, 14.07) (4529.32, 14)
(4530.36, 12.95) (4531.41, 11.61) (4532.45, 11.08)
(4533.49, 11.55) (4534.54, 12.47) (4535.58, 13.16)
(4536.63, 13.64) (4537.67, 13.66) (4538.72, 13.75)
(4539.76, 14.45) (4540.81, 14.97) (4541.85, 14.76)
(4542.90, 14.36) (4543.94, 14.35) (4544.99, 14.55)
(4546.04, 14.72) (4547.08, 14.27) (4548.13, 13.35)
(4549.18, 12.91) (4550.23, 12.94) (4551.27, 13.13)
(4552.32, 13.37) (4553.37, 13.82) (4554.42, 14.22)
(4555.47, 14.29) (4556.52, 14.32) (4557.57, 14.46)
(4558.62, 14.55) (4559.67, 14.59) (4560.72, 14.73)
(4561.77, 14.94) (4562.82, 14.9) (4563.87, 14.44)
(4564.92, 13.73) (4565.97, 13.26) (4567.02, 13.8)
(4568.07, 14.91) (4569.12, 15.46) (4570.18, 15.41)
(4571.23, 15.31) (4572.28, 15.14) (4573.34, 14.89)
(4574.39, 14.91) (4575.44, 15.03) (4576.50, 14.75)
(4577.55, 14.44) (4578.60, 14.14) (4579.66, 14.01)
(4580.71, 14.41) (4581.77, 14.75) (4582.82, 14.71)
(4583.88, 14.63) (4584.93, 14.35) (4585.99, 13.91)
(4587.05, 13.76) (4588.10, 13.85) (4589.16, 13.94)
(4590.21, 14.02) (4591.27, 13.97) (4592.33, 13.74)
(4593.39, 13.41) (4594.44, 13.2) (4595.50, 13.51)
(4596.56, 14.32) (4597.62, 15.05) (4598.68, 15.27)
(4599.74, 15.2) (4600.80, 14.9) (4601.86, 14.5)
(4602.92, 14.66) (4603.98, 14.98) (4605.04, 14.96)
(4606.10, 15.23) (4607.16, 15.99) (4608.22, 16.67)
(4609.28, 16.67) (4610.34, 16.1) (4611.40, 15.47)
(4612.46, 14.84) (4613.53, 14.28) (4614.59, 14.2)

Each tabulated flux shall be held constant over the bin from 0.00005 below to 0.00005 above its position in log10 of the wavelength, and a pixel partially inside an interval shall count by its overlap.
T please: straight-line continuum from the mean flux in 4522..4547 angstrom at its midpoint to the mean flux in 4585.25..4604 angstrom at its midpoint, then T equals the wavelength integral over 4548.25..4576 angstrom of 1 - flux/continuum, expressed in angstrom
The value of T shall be -0.96 angstrom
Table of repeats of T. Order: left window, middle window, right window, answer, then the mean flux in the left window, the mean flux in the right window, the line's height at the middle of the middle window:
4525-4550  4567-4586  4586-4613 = -0.6 angstrom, 13.6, 14.7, 14.3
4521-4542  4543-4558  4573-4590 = -0.2 angstrom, 13.4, 14.4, 13.8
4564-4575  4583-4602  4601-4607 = 0.8 angstrom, 14.7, 14.9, 14.9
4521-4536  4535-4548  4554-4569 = -0.6 angstrom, 13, 14.4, 13.6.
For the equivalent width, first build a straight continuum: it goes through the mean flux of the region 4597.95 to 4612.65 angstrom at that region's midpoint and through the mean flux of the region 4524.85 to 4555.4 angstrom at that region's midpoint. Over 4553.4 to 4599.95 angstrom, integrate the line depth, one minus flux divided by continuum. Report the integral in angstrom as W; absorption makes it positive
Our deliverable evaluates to 0.5 angstrom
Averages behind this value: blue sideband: 13.6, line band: 14.4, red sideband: 15.4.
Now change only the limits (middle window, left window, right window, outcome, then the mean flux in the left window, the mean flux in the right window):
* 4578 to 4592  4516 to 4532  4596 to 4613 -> 0.7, 13.6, 15.3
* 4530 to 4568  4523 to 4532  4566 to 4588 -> 0.3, 13.4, 14.6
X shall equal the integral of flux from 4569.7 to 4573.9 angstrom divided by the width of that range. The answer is 15.2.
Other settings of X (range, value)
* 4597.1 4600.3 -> 15.2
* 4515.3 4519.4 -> 13.9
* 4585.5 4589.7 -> 13.9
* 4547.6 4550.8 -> 13.1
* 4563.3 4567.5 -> 13.8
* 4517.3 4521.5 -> 14.2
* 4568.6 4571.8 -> 15.4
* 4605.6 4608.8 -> 16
